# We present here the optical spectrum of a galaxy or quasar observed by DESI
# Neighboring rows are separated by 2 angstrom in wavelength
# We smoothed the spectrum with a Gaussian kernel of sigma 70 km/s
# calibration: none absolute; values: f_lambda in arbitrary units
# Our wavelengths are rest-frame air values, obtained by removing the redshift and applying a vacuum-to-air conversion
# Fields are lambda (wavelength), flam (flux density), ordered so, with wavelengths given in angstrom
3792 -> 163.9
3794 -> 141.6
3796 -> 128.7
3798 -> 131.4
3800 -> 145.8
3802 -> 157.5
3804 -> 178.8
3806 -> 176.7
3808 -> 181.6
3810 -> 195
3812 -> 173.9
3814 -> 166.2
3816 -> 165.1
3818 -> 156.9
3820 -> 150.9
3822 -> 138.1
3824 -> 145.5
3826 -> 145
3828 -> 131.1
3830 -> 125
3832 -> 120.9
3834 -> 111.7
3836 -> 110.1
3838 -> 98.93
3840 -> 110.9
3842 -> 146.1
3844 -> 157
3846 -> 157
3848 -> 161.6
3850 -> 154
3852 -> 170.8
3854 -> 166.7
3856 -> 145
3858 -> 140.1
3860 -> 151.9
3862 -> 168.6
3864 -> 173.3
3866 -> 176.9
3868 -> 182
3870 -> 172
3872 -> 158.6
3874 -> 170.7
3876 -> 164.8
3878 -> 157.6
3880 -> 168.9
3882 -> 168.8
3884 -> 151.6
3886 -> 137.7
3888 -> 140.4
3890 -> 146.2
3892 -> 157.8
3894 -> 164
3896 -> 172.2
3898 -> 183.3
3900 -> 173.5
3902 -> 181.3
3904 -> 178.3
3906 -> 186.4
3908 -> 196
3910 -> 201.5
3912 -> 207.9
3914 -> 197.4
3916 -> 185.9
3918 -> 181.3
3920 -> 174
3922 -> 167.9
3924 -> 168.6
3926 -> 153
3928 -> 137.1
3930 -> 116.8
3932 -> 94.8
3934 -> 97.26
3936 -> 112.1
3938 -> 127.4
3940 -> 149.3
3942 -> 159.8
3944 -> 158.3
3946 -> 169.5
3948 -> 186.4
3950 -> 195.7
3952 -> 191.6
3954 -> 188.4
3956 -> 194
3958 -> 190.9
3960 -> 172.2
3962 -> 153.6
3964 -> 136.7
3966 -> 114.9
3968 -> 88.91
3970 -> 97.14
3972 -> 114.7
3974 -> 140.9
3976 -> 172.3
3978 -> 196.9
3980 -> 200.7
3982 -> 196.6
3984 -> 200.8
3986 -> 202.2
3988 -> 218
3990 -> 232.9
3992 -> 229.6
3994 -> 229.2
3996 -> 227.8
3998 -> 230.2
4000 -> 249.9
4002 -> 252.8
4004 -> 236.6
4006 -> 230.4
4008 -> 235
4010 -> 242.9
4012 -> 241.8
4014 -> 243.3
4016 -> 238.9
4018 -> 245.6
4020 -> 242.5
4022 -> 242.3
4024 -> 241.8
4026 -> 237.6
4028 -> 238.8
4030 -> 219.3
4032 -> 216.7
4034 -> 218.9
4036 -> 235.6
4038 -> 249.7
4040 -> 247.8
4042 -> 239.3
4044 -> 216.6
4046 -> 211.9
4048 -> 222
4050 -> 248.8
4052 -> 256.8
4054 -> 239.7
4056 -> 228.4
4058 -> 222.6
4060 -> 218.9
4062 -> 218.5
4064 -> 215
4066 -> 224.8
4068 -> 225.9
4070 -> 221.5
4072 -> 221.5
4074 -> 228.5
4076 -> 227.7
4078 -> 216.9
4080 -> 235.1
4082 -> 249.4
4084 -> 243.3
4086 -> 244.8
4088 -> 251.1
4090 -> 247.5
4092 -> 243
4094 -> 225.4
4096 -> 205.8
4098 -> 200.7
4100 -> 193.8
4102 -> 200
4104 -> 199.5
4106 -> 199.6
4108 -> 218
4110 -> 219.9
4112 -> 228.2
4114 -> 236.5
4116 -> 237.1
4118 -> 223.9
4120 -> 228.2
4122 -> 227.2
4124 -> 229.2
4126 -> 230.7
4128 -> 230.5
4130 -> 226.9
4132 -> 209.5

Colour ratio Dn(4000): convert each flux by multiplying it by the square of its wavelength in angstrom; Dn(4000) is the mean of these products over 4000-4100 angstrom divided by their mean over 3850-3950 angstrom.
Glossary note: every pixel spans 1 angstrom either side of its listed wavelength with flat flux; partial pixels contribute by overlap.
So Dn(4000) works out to 1.54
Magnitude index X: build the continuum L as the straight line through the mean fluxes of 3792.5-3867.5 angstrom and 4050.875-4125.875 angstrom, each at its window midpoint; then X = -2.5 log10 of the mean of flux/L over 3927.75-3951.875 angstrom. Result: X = 0.26 mag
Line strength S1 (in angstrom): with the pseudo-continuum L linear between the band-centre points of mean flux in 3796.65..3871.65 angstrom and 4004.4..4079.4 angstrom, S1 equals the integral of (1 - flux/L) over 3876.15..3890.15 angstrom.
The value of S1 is 1.38 angstrom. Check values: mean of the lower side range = 152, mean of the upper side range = 232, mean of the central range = 154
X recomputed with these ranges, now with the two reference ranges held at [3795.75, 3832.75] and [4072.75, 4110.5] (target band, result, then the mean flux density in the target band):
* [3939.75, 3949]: 0.13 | 166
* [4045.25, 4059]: -0.09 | 233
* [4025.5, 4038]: -0.10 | 229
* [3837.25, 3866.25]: 0.08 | 152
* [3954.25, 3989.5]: 0.17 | 166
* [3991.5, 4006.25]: -0.18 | 236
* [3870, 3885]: 0.04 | 164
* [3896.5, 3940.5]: 0.11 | 163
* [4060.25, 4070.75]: -0.02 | 221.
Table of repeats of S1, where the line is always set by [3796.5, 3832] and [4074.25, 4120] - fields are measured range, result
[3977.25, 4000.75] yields -2.29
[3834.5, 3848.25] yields 2.54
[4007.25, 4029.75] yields -3.79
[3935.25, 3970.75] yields 6.34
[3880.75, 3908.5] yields 1.39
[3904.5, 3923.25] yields -0.87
